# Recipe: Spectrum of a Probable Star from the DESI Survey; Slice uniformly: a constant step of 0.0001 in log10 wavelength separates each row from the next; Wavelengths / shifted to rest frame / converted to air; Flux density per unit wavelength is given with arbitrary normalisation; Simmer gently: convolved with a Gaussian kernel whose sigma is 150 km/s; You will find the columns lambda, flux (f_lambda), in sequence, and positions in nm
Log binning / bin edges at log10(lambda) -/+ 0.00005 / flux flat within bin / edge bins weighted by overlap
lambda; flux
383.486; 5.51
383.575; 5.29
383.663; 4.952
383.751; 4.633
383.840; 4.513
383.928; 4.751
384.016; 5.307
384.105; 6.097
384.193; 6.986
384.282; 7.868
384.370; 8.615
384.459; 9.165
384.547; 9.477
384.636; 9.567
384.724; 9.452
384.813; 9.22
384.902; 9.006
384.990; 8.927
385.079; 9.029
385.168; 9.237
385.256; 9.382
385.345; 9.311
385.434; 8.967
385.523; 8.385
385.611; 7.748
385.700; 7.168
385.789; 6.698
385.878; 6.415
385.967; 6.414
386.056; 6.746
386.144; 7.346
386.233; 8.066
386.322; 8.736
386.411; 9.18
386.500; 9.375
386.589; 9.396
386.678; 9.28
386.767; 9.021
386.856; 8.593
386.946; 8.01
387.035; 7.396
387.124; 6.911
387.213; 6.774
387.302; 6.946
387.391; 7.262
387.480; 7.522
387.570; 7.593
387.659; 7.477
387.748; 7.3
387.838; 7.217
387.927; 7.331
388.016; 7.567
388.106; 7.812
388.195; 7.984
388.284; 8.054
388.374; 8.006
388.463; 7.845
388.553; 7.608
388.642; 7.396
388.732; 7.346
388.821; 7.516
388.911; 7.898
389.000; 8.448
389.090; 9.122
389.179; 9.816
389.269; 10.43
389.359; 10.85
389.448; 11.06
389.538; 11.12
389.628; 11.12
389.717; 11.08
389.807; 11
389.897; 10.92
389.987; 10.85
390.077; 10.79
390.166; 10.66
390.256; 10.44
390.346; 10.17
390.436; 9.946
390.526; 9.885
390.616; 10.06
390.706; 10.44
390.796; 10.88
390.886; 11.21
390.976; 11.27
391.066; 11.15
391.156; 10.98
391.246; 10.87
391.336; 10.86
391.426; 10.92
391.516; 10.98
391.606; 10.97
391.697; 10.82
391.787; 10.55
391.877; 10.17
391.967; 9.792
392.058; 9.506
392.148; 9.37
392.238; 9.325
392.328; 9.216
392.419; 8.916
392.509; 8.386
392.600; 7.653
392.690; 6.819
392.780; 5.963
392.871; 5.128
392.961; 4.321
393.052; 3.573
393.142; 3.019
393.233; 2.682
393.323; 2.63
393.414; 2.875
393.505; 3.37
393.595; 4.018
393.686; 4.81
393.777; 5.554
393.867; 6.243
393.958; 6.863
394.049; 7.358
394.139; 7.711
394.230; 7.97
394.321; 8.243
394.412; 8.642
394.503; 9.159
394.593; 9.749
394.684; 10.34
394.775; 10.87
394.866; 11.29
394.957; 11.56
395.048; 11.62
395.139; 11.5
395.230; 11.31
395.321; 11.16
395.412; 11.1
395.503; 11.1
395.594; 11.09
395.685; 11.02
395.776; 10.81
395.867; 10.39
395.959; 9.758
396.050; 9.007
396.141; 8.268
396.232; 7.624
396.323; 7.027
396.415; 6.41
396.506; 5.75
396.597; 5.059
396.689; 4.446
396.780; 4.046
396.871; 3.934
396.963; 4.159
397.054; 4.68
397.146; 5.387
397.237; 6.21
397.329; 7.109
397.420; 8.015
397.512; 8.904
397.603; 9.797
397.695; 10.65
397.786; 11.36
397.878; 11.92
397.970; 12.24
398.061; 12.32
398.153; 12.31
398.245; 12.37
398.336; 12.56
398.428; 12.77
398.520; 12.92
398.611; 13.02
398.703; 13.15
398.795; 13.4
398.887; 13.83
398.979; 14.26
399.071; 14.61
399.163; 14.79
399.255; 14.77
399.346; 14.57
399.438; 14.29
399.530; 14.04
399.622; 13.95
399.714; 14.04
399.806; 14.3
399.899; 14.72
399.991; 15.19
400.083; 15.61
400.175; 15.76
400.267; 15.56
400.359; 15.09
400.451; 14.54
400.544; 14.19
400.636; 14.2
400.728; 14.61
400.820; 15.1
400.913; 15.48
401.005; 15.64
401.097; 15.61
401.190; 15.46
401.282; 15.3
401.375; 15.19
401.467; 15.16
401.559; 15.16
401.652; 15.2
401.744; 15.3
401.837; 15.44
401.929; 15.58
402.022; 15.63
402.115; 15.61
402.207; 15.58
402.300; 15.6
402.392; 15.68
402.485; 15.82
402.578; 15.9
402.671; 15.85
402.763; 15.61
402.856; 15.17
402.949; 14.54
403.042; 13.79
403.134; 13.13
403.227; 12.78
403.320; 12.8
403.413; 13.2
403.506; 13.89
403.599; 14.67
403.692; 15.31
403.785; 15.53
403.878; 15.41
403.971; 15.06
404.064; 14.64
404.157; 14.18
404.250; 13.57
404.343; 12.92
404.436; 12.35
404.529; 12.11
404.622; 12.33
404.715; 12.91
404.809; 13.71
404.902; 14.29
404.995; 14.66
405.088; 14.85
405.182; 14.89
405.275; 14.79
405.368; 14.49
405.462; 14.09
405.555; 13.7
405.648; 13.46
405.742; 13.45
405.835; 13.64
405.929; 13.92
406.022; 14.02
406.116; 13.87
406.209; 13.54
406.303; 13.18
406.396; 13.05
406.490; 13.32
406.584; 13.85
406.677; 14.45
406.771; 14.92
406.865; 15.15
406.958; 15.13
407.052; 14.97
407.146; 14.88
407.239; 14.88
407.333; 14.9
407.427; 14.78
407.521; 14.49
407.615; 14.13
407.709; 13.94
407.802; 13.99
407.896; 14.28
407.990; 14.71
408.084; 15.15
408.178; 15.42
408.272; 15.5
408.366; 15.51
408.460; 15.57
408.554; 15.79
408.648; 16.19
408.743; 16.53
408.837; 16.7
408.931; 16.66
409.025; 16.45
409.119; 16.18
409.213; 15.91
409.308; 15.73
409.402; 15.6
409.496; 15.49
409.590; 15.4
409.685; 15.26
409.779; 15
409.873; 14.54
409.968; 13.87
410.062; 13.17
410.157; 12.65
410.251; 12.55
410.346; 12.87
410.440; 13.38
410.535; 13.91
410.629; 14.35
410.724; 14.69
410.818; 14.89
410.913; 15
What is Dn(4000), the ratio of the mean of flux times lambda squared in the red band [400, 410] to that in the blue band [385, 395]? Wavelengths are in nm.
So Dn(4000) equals 1.88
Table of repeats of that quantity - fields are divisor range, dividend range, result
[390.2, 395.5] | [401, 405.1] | 1.77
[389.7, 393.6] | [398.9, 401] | 1.75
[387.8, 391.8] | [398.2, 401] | 1.54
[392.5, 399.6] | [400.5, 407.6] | 1.67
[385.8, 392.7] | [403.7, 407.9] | 1.68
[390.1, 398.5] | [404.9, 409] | 1.79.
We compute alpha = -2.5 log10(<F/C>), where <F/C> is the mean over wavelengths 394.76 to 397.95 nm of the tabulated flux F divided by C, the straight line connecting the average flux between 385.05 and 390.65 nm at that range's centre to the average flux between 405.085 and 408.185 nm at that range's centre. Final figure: 0.27 mag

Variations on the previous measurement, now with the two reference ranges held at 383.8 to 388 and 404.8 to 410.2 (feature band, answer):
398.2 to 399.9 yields -0.15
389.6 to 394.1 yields 0.14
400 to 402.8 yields -0.20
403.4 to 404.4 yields -0.07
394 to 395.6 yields 0.07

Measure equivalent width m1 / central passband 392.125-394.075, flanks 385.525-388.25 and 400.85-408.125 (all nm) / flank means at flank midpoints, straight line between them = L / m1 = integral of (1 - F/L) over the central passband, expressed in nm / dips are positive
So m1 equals 0.832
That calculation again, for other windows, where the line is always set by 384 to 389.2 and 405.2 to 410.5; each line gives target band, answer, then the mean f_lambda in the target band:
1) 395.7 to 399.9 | 0.44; 10.4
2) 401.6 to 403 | -0.28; 15.5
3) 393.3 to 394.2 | 0.44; 5.25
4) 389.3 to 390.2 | -0.19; 10.9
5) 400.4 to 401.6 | -0.24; 15.1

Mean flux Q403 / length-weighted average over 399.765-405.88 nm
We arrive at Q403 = 14.6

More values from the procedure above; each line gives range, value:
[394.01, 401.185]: 11.2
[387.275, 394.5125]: 8.42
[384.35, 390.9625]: 8.81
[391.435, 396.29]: 8.36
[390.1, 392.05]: 10.6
